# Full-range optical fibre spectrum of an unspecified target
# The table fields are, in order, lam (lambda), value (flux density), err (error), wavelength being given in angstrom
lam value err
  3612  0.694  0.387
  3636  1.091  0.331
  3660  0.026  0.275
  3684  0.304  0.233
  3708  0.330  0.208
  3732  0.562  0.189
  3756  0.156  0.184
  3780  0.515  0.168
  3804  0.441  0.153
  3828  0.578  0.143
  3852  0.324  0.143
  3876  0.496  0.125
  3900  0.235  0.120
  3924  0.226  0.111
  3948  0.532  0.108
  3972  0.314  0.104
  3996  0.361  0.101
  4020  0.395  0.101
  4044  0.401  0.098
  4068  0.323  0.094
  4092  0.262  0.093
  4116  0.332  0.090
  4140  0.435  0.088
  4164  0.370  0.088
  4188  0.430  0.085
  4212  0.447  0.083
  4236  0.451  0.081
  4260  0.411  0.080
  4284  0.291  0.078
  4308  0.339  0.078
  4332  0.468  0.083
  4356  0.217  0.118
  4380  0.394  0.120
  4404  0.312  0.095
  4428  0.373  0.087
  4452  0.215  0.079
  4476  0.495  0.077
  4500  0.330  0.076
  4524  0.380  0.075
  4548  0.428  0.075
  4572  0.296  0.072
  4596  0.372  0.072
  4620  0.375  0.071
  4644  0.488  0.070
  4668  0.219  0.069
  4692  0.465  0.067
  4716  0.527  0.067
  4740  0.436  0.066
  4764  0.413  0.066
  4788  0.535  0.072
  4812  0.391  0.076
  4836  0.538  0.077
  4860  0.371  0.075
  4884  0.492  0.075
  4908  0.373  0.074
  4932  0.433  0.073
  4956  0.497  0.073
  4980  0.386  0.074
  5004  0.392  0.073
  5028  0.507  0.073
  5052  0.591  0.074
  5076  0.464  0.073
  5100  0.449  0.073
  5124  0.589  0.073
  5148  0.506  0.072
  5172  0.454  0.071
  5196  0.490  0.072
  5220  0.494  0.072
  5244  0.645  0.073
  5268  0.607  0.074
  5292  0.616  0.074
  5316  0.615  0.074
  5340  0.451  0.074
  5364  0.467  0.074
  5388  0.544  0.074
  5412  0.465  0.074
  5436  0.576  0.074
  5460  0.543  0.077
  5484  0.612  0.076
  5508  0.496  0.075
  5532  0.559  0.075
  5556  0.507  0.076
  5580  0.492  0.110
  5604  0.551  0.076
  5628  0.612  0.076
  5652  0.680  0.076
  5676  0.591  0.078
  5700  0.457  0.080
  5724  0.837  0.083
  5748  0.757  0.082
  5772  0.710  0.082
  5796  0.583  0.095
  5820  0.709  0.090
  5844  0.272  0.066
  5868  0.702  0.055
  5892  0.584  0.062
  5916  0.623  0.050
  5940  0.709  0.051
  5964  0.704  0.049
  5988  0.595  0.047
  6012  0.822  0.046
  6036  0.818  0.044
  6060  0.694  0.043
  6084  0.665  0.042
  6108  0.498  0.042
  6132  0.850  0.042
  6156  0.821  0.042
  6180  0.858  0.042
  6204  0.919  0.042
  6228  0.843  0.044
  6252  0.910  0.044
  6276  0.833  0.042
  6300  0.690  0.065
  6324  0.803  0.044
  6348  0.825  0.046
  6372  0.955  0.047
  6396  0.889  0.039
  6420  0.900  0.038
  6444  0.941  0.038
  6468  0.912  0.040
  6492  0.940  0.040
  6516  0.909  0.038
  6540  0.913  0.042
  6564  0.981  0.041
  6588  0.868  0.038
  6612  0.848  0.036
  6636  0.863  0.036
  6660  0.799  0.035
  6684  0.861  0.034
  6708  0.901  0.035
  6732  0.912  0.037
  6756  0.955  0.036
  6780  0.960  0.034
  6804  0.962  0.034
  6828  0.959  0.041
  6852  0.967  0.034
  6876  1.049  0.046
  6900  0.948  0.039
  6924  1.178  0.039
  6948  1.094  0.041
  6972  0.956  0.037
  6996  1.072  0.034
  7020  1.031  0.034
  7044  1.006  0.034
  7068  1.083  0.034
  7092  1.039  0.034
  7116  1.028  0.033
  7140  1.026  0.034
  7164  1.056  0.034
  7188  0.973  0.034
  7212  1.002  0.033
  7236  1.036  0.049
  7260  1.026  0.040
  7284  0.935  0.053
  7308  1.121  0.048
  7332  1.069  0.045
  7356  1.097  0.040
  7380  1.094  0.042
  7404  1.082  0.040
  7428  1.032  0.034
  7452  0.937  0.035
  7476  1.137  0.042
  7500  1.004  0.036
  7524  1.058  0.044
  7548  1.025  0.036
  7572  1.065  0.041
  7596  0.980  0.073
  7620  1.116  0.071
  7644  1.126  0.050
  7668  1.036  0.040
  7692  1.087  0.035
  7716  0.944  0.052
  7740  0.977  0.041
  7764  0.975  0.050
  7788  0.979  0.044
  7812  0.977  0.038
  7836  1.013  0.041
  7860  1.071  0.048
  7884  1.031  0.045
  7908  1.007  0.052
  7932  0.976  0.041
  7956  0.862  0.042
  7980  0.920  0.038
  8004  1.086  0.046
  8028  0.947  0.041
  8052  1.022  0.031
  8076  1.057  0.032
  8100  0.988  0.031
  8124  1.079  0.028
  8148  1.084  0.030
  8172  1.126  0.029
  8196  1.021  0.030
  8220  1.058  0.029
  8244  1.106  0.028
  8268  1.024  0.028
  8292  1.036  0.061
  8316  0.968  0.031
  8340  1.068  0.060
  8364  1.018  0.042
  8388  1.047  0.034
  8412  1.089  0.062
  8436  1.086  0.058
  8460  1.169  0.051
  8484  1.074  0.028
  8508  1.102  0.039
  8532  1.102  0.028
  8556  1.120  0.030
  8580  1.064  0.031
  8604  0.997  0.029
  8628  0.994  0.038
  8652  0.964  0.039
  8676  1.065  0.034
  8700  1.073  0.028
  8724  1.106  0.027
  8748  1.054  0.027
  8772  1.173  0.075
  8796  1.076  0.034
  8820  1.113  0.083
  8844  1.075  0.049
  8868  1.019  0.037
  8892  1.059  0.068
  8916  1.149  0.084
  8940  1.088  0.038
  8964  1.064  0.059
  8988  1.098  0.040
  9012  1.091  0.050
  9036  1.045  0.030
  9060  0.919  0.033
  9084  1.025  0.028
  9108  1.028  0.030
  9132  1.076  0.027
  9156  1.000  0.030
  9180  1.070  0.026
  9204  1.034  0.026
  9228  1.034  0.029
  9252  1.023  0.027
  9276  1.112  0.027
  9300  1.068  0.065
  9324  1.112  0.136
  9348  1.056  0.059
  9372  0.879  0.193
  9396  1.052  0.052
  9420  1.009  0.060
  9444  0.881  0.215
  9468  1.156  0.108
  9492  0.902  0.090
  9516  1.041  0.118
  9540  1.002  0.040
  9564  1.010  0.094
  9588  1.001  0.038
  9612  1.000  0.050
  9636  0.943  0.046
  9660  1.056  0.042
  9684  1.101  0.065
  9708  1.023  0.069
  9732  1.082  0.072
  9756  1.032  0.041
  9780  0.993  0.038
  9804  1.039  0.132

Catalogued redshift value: 0.538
